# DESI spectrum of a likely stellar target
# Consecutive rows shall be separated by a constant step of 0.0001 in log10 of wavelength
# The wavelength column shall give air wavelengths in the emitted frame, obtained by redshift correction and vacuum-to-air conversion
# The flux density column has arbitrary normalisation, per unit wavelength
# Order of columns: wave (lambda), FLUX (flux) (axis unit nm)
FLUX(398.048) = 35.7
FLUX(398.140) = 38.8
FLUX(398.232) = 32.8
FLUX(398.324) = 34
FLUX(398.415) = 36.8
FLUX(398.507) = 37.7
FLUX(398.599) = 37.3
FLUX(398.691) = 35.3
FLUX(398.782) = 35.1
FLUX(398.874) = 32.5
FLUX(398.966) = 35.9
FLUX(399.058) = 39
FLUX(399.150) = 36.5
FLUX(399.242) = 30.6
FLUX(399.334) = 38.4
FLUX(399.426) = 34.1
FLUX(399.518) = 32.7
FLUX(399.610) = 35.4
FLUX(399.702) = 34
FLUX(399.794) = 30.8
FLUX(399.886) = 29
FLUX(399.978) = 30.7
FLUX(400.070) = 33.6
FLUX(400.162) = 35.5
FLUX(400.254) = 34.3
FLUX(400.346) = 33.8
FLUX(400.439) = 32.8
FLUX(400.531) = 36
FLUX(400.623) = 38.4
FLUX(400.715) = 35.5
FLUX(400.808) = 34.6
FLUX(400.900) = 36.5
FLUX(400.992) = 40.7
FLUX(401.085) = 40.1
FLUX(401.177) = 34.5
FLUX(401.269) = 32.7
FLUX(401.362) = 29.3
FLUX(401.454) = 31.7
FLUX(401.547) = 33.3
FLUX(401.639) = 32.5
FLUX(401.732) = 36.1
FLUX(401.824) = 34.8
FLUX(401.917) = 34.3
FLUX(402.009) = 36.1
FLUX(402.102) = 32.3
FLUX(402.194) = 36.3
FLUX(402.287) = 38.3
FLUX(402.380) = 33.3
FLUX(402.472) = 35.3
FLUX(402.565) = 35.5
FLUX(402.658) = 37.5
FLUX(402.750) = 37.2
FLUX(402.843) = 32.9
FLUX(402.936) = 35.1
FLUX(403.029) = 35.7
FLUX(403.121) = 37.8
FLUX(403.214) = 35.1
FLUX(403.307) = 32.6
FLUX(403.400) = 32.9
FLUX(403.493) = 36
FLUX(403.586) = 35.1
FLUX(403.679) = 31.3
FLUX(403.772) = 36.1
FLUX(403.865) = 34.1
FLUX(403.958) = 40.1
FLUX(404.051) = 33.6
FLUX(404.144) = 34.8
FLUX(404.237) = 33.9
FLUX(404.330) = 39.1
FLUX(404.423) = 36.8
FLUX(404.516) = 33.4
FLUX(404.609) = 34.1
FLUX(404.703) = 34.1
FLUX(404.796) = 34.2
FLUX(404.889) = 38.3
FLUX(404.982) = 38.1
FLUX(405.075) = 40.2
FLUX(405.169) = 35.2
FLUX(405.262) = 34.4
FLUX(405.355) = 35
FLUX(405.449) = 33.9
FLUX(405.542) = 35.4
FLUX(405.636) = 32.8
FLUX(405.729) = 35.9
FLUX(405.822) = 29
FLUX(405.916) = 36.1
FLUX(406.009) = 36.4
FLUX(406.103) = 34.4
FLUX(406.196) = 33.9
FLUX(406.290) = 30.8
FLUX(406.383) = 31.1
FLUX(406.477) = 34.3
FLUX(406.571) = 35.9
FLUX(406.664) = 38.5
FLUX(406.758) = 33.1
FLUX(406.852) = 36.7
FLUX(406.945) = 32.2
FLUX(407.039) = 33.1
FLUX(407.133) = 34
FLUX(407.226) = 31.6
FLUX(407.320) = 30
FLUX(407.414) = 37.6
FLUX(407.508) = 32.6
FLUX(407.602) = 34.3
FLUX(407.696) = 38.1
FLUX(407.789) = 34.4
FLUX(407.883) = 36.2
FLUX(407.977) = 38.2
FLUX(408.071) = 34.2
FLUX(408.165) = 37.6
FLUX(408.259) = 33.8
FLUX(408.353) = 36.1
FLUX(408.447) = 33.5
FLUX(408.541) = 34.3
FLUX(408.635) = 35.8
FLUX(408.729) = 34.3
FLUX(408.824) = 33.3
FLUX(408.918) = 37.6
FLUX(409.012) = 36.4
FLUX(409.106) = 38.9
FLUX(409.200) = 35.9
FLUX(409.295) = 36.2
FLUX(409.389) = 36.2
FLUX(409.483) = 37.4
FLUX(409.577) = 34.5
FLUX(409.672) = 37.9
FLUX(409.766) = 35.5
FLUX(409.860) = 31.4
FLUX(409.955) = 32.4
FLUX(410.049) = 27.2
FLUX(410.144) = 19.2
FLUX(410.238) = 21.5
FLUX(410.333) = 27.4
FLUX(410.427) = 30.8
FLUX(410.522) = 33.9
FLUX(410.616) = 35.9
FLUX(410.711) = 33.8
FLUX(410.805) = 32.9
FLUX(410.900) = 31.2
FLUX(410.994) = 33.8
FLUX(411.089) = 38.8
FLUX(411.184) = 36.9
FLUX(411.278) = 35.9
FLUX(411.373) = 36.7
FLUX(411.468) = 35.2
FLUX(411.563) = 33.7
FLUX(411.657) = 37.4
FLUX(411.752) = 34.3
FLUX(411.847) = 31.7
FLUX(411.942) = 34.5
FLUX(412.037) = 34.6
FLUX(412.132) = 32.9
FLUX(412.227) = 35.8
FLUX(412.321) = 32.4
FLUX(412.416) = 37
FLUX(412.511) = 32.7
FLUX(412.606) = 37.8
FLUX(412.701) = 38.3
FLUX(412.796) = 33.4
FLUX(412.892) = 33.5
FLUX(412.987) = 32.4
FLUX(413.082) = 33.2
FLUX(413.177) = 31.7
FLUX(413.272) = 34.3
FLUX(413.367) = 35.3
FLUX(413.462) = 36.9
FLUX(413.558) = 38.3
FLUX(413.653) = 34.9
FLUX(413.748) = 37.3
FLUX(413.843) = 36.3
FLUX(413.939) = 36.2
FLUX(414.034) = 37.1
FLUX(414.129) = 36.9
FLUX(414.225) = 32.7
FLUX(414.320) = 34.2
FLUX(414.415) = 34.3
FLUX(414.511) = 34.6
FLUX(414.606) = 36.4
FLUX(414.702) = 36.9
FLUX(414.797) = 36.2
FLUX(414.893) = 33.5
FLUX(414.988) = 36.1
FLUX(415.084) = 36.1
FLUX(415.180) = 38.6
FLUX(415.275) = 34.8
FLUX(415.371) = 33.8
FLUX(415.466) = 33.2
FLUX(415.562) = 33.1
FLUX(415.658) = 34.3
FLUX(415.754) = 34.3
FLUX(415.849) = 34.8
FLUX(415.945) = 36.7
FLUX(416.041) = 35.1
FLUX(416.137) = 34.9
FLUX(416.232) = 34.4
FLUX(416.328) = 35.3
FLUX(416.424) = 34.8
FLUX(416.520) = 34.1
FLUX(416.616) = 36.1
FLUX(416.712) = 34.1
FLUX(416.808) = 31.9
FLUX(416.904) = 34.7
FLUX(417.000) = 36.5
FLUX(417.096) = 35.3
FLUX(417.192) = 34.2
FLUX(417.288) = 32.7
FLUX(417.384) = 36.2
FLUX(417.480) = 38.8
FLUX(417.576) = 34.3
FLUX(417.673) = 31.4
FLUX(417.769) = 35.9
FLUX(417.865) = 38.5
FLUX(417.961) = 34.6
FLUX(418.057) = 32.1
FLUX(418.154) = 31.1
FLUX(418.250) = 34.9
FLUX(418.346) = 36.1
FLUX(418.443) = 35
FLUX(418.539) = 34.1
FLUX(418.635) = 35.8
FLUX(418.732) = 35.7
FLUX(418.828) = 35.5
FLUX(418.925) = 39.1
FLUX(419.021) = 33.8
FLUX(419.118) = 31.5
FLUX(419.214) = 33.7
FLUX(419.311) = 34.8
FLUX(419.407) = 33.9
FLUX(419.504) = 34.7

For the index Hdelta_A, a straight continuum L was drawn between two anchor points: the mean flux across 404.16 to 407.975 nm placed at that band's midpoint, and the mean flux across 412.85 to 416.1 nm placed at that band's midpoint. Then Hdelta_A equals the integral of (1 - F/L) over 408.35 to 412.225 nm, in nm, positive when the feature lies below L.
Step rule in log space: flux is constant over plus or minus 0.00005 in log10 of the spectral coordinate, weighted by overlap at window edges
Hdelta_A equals 0.12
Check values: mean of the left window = 34.8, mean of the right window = 35.1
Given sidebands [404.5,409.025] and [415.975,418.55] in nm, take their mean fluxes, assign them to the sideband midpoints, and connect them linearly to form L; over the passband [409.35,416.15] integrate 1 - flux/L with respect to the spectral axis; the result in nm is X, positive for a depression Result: 0.082 nm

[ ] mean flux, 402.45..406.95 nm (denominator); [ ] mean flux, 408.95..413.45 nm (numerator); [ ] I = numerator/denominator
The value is 0.97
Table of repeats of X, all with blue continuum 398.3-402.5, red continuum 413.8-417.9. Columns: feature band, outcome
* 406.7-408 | 0.02 nm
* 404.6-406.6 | 0.01 nm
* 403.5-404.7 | -0.01 nm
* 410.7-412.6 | 0.02 nm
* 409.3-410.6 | 0.13 nm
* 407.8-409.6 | -0.04 nm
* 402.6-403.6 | -0.01 nm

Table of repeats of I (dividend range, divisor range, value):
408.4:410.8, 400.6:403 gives 0.95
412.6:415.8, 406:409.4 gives 1.01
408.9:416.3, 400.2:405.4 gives 0.98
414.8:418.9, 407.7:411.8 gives 1.02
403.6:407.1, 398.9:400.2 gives 1.03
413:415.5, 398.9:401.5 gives 1.02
